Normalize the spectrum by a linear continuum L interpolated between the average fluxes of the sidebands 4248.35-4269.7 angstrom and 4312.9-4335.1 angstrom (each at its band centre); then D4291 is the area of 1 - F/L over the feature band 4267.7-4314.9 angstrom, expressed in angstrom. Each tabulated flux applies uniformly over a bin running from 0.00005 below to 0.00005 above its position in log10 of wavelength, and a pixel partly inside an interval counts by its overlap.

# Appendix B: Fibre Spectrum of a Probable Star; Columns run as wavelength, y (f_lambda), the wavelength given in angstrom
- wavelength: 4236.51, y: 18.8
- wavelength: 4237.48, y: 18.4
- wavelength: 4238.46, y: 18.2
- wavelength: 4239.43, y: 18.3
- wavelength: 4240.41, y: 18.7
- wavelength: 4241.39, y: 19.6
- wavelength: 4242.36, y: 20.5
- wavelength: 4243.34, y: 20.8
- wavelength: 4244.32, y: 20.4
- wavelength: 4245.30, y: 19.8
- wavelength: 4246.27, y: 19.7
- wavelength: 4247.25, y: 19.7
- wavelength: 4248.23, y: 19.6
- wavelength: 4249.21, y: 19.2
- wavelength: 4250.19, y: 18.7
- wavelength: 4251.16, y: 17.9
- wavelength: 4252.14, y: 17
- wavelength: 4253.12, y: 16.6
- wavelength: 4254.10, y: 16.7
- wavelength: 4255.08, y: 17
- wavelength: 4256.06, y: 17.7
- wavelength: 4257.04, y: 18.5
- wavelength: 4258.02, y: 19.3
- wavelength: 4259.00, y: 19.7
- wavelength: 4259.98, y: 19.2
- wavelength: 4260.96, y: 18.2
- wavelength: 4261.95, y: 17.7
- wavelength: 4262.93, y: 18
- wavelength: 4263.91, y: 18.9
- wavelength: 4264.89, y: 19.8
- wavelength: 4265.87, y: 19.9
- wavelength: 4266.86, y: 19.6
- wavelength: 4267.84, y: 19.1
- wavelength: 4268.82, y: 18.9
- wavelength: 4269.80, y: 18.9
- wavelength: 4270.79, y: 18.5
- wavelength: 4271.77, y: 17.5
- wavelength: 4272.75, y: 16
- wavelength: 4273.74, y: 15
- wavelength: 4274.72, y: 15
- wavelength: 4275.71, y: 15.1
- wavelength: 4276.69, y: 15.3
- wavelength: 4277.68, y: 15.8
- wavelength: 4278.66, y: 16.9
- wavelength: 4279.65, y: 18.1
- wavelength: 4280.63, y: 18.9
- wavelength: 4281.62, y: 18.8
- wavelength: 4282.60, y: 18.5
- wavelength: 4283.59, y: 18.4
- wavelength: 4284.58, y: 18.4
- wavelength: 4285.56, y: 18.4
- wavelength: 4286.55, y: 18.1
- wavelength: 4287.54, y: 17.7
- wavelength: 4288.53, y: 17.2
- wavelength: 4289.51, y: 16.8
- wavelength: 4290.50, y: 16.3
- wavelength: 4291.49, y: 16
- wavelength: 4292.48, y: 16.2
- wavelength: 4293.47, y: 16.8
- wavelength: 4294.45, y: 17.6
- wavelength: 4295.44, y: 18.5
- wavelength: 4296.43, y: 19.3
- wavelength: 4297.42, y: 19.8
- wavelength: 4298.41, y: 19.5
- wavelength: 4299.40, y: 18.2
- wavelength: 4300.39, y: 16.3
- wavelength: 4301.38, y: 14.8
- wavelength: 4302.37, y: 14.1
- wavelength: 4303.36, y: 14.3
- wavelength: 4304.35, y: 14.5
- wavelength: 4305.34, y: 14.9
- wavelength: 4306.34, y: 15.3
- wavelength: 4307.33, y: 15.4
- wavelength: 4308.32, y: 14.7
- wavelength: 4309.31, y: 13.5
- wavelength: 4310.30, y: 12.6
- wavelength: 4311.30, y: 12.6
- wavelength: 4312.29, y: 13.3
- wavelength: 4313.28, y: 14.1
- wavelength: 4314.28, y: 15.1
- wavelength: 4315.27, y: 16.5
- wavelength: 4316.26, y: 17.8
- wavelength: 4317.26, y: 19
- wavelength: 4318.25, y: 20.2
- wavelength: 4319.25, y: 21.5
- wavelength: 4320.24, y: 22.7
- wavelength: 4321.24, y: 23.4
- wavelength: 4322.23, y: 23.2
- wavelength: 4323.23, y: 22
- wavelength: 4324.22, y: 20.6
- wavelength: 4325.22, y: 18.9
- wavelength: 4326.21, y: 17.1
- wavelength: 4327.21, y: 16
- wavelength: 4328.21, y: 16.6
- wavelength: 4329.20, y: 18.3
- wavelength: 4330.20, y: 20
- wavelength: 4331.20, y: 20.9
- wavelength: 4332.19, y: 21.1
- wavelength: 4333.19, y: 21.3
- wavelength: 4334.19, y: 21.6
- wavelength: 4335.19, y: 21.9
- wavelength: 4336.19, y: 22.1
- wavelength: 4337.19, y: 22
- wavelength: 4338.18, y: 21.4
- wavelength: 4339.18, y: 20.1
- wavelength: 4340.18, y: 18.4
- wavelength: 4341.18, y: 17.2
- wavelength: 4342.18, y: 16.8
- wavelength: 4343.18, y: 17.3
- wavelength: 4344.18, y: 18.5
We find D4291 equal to 6.1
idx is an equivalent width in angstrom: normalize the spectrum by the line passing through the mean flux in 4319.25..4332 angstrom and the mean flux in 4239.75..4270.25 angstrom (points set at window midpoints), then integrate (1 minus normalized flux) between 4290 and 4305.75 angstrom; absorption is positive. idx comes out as 2.3 angstrom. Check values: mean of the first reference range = 18.9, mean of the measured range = 16.7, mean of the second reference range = 20.1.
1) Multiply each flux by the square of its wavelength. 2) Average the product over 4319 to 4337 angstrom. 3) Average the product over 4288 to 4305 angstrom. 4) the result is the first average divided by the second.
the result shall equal 1.24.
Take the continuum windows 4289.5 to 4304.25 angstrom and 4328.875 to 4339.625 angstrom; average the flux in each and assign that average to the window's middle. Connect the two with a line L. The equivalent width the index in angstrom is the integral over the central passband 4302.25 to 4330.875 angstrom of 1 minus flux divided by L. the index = 2.8 angstrom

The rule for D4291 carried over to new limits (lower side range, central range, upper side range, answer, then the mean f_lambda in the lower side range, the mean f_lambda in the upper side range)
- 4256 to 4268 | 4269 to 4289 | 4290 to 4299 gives 1.06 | 18.9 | 17.8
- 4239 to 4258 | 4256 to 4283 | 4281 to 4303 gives 0.32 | 18.8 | 17.5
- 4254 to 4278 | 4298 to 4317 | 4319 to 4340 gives 4.31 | 17.8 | 20.6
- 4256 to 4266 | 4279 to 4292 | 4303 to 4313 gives -1.14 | 18.8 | 14.1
